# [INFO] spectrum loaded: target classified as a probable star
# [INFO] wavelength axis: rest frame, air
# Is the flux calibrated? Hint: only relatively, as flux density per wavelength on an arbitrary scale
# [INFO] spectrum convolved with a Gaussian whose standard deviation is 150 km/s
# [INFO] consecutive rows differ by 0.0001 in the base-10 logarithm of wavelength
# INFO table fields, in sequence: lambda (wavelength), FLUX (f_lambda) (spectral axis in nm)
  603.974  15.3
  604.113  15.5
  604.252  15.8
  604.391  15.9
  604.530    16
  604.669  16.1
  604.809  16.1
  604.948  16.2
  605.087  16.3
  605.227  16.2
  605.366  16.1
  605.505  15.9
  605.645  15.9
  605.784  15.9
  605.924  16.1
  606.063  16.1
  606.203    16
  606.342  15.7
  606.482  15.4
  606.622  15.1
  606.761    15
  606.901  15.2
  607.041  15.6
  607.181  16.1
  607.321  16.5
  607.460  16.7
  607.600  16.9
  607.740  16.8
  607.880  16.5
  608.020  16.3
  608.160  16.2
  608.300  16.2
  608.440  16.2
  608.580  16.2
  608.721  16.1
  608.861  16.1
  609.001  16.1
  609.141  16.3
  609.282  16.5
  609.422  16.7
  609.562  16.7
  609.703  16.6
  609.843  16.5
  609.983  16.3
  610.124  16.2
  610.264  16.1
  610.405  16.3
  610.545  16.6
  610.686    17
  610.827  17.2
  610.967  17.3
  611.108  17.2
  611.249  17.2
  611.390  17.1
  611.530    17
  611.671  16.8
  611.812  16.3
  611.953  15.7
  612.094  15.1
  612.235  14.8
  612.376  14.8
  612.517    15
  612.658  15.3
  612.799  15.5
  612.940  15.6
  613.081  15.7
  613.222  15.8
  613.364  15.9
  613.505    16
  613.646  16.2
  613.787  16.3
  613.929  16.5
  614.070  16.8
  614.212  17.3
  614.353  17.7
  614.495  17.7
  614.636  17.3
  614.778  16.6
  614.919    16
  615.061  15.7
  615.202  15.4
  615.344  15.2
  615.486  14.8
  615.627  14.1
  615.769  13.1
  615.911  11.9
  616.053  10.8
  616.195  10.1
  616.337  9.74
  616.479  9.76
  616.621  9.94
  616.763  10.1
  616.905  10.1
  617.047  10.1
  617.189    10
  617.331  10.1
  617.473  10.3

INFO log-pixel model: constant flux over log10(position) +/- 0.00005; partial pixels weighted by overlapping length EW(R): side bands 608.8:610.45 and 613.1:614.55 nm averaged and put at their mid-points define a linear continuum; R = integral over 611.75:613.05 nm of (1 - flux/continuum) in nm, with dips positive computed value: 0.09 nm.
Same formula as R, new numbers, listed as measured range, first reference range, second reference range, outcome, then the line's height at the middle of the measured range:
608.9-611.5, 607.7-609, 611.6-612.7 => -0.129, 15.9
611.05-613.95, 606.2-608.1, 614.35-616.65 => -0.273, 14.6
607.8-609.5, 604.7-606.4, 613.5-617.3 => -0.105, 15.3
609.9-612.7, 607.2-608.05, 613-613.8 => -0.013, 16.2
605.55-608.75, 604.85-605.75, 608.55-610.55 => 0.036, 16.2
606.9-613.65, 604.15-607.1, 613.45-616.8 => -0.491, 15.1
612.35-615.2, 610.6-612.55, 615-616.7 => -0.374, 14.4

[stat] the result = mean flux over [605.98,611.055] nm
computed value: 16.3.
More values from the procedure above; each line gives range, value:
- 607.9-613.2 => 16.2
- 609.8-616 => 16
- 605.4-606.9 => 15.7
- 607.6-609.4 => 16.3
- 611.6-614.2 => 15.8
